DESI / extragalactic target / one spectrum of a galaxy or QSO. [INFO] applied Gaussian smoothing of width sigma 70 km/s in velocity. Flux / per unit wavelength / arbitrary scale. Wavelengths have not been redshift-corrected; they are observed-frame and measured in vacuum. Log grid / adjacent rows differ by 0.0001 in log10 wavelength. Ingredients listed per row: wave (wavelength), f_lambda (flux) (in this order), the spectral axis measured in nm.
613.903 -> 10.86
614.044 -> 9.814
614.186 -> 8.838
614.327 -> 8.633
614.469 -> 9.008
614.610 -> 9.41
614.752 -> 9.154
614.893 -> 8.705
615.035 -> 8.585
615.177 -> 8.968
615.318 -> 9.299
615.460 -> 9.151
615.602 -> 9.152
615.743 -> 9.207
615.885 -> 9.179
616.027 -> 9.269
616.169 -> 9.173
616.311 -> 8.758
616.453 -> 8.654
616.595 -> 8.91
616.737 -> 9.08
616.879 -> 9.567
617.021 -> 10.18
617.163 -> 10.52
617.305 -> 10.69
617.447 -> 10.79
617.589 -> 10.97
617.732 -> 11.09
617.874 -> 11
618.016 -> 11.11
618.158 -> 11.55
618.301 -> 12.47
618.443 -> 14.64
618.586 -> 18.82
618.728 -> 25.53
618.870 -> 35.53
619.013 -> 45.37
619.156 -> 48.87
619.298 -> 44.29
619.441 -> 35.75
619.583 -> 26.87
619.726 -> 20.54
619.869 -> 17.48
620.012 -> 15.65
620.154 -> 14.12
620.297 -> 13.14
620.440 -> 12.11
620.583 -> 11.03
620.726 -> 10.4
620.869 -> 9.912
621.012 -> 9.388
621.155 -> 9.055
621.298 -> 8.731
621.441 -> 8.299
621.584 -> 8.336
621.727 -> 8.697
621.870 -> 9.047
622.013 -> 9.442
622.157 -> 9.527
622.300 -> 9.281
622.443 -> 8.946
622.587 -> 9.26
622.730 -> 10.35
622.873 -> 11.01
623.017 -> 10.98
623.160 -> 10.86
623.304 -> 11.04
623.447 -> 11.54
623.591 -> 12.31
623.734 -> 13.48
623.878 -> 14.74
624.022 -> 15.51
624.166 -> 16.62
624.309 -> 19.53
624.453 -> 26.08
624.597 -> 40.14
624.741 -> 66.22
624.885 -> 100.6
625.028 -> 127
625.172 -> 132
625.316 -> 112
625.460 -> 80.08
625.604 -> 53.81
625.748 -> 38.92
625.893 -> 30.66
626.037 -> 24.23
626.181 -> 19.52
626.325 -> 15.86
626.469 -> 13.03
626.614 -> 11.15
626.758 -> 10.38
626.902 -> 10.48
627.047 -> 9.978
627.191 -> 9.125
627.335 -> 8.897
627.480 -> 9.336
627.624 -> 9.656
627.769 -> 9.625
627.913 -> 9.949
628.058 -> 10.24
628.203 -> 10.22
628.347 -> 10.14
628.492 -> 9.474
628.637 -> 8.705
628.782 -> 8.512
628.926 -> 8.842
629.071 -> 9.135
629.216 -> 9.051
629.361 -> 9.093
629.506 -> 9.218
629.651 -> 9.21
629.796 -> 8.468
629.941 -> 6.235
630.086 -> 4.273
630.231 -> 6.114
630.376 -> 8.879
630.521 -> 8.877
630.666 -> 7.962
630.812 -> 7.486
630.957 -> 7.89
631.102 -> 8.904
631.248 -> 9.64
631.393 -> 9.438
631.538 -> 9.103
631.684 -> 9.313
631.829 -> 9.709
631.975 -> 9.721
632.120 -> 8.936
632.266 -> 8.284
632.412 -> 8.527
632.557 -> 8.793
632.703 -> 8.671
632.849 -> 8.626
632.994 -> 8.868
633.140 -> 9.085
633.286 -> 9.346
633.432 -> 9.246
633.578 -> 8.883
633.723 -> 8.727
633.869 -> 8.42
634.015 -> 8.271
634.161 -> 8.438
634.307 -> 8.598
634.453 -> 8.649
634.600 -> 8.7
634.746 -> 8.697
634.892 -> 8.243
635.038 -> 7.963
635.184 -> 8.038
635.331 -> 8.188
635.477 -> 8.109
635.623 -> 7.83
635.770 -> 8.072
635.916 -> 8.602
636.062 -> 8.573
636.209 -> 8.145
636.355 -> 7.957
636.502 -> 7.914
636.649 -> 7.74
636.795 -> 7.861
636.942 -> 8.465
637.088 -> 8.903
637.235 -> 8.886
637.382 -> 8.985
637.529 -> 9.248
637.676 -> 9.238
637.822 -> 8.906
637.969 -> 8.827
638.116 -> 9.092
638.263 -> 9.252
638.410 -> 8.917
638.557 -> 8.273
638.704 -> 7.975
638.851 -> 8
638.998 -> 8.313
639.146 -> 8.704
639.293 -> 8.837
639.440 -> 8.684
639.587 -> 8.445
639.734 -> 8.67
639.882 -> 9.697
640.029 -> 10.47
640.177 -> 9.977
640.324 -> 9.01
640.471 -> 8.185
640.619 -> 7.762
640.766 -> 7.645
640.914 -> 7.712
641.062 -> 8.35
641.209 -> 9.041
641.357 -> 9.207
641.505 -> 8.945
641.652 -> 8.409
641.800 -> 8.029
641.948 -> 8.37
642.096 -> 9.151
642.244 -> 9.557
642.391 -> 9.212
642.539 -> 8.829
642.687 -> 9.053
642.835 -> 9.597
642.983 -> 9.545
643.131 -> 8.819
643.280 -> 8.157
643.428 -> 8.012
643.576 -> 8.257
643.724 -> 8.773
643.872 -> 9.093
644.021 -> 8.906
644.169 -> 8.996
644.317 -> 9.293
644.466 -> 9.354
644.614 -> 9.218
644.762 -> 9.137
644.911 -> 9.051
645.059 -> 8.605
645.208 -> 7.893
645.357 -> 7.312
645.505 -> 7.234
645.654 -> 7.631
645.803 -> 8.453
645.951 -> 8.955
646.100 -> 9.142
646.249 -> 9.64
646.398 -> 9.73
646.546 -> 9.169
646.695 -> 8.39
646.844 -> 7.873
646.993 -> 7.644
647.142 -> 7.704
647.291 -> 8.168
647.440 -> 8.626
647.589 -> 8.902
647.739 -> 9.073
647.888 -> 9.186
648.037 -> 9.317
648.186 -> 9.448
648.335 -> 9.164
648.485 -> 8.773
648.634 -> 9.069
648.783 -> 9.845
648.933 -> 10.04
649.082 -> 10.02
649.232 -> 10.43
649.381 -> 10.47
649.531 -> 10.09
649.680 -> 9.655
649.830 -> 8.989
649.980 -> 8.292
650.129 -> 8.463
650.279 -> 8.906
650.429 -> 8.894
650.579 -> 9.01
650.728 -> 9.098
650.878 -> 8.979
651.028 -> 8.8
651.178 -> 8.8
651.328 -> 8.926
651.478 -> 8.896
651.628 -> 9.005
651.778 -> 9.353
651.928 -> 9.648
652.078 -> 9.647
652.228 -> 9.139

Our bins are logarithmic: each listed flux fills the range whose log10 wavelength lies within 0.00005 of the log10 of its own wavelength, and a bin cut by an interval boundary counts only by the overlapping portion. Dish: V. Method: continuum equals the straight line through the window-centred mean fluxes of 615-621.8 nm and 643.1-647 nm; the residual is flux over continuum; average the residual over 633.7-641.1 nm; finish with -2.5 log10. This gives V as 0.21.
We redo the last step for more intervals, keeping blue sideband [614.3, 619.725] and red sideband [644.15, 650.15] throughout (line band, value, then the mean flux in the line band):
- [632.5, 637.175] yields 0.340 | 8.46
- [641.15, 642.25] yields 0.151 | 8.79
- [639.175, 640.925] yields 0.188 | 8.8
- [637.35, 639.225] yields 0.233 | 8.74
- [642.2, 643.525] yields 0.105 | 8.95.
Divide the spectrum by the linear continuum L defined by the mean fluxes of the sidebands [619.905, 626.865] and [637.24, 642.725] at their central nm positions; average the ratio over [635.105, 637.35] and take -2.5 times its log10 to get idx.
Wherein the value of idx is 0.465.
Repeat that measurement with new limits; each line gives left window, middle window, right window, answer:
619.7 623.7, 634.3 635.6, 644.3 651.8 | 0.20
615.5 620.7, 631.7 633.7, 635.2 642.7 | 0.22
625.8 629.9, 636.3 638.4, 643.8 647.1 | 0.15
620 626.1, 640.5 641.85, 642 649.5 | 0.46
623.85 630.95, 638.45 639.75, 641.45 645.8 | 0.48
